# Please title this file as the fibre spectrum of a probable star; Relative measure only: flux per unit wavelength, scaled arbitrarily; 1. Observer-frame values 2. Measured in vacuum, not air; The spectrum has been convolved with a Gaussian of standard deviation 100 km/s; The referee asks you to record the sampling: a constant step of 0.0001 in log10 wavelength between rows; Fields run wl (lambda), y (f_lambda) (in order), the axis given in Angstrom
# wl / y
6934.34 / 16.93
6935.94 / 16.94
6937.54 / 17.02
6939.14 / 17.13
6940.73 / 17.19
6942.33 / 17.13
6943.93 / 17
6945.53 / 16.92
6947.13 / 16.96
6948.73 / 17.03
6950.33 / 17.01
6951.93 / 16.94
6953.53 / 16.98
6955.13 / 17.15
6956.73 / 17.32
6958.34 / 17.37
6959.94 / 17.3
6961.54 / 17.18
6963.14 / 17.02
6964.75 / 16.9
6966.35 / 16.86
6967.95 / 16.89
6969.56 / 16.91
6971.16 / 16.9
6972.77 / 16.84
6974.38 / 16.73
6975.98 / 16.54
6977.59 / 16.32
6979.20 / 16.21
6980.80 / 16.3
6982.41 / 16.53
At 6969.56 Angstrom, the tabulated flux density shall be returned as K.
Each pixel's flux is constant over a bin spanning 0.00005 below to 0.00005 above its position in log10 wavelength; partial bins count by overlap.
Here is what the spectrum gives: 16.91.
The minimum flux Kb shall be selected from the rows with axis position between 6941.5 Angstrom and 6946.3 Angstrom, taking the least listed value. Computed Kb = 16.92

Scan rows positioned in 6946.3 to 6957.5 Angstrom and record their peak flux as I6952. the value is 17.32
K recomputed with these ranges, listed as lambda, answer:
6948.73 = 17.03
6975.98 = 16.54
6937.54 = 17.02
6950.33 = 17.01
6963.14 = 17.02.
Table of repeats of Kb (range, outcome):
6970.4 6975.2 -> 16.73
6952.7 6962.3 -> 16.98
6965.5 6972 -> 16.86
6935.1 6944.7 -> 16.94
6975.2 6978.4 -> 16.32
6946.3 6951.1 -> 16.96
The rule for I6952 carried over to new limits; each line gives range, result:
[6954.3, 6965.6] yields 17.37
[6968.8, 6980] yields 16.91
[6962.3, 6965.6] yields 17.02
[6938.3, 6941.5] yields 17.19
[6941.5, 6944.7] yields 17.13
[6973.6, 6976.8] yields 16.73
